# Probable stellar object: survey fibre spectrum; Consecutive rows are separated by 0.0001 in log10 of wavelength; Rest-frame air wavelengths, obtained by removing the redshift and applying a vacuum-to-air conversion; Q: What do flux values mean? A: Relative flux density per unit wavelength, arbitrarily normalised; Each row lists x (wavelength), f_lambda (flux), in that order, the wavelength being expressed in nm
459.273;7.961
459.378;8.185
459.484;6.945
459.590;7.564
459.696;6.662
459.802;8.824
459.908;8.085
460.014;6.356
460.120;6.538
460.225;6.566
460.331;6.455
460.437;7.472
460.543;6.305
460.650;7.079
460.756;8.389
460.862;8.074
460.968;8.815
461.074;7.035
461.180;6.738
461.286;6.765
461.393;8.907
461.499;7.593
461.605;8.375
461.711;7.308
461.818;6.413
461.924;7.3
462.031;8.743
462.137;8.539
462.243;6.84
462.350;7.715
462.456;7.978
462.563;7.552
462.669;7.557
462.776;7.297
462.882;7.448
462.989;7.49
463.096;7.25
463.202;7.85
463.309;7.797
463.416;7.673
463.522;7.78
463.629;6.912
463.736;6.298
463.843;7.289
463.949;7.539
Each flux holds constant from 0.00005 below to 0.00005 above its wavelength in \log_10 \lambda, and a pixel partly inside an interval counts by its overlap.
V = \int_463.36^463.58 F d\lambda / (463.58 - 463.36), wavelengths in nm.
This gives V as 7.72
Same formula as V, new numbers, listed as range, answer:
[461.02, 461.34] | 6.85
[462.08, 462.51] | 7.78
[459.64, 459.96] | 7.84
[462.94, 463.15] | 7.38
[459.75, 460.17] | 7.45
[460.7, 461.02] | 8.42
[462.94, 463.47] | 7.62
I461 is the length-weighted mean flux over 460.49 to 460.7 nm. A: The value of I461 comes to 6.66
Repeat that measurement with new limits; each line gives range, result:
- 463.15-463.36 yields 7.81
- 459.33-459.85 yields 7.61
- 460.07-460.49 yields 6.77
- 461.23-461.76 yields 7.79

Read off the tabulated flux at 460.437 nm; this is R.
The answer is 7.472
